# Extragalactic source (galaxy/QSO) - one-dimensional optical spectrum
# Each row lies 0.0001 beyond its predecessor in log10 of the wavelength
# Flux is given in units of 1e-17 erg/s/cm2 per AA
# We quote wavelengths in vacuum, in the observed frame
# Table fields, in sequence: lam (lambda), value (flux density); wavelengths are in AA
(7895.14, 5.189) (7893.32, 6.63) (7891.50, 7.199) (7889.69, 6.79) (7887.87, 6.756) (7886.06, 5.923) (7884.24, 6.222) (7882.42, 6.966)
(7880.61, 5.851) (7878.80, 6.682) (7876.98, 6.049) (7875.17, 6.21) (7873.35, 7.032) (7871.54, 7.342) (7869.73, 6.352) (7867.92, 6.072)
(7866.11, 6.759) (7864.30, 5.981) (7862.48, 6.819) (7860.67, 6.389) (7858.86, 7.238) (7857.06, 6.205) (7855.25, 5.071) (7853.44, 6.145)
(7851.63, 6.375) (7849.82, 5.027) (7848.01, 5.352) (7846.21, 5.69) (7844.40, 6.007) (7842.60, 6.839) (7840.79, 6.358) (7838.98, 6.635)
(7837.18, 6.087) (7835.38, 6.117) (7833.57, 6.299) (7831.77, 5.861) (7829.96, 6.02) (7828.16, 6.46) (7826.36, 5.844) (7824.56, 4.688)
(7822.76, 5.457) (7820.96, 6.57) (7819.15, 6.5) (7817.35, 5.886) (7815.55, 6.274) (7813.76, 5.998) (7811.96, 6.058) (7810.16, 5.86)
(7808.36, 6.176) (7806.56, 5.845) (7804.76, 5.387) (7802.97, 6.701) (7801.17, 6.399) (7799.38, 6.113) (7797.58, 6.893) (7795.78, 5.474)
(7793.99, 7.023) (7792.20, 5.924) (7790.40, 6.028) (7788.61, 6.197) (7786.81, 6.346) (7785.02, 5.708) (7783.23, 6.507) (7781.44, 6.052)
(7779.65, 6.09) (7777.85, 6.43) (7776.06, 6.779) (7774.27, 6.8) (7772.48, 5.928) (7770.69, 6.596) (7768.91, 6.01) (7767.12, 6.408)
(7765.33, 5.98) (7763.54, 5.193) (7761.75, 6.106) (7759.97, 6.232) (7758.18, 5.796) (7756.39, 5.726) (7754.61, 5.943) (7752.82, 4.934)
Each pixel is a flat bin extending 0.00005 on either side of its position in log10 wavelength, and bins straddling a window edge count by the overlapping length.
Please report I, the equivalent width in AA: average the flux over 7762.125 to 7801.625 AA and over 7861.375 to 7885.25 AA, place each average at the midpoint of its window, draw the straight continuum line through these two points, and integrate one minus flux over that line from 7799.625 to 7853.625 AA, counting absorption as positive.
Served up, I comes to 2.7 AA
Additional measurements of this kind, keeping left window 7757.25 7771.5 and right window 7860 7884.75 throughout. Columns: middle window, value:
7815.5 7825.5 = 0.65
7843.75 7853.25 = 1.00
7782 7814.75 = 0.16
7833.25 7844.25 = -0.04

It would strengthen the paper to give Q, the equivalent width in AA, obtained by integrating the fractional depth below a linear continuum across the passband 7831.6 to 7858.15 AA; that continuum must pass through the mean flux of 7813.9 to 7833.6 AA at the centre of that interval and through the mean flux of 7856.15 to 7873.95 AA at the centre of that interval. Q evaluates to 1.2 AA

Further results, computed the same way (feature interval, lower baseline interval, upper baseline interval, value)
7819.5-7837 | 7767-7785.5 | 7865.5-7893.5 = 1.31 AA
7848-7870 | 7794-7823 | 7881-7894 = 0.96 AA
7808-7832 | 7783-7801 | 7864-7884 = 1.28 AA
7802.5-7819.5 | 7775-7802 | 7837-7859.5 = 0.42 AA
